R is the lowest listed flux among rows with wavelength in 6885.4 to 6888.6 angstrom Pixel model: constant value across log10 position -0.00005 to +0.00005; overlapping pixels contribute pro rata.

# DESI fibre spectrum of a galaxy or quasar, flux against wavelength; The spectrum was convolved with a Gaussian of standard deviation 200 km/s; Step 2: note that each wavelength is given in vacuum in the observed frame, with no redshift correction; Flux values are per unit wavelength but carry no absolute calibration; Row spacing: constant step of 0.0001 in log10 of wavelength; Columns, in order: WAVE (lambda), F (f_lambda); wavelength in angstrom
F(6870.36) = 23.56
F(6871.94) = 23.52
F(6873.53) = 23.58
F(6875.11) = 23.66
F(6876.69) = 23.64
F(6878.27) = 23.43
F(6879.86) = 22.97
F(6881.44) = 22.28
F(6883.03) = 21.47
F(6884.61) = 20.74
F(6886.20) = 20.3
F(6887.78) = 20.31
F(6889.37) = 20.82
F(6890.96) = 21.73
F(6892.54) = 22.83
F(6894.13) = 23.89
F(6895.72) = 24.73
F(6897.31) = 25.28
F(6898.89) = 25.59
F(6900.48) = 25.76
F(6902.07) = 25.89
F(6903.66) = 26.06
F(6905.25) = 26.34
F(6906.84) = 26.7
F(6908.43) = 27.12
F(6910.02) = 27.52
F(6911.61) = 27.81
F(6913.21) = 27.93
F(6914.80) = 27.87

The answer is 20.3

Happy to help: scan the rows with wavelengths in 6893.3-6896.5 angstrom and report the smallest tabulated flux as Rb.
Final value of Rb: 23.89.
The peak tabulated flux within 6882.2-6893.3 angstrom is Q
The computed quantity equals 22.83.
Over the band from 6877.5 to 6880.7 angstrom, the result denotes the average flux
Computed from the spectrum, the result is 23.2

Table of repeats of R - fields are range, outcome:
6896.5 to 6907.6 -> 25.28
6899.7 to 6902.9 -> 25.76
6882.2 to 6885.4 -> 20.74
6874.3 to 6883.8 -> 21.47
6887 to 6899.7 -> 20.31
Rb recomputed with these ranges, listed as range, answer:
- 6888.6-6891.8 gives 20.82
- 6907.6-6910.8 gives 27.12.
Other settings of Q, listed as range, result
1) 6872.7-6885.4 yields 23.66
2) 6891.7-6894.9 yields 23.89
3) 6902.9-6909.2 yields 27.12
